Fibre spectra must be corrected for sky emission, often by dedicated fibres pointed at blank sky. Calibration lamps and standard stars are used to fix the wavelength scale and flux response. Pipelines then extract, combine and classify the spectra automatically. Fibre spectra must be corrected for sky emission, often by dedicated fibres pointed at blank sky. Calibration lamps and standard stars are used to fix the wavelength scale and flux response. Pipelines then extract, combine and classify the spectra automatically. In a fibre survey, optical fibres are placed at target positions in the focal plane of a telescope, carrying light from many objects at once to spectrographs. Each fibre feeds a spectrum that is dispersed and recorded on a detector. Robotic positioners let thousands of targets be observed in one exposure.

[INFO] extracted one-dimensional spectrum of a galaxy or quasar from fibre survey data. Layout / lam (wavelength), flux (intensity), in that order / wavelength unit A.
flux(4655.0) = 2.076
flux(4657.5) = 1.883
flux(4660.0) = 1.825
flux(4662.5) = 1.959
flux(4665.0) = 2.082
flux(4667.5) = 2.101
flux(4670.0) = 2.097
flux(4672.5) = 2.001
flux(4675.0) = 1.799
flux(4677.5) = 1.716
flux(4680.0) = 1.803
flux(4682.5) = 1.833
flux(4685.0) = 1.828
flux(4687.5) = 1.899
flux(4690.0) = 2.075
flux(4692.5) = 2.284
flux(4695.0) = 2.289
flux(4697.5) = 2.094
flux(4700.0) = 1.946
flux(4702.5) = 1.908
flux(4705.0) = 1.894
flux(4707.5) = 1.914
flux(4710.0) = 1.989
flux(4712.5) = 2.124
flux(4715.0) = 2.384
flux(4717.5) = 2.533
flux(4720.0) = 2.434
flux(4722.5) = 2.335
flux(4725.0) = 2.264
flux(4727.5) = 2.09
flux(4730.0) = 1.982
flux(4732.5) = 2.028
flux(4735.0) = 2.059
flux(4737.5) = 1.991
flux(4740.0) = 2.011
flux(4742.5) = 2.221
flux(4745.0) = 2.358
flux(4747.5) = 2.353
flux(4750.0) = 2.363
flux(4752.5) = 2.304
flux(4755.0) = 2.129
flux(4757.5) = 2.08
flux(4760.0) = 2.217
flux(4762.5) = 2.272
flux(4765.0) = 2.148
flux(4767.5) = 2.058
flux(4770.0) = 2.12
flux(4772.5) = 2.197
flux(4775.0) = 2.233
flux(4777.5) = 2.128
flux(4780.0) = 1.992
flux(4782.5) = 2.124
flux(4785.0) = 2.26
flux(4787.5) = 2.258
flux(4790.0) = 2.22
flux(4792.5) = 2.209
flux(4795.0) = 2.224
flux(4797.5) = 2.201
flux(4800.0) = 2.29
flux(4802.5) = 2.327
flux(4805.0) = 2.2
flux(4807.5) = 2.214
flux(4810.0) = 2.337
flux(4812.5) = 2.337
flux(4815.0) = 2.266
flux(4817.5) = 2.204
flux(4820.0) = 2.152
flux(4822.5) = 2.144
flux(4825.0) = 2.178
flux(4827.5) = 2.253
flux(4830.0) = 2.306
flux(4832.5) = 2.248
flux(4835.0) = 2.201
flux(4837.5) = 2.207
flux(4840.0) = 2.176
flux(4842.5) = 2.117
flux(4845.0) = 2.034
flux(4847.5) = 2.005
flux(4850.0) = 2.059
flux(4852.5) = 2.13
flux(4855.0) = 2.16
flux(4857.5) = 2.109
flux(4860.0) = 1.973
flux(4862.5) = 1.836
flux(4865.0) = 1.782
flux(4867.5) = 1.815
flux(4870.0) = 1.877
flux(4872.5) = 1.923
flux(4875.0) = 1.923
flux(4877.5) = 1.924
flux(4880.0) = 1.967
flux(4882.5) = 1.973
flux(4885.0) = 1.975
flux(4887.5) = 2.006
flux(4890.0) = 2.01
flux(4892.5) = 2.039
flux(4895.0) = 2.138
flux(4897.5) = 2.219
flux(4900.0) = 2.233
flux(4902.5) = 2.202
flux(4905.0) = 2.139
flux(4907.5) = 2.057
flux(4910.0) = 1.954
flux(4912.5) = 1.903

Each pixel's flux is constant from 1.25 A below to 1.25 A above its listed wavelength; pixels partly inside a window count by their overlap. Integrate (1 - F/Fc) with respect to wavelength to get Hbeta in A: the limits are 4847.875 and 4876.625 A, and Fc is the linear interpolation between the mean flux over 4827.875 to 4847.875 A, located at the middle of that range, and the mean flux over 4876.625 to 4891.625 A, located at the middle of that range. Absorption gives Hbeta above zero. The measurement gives 1.5 A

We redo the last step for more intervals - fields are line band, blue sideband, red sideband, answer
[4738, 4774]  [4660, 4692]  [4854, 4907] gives -4.26 A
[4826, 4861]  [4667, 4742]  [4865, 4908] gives -2.00 A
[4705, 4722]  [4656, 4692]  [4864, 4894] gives -2.45 A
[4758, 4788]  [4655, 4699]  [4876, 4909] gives -2.17 A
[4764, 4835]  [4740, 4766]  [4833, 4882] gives -2.44 A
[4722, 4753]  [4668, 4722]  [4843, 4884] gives -2.27 A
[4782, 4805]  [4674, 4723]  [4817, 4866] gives -1.58 A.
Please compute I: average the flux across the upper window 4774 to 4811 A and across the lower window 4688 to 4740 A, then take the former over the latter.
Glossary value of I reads 1.04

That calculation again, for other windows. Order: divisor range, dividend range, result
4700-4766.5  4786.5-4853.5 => 1.02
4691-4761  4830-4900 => 0.94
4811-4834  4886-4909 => 0.95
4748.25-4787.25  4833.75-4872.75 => 0.93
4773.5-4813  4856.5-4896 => 0.88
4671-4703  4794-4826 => 1.14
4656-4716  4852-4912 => 1.01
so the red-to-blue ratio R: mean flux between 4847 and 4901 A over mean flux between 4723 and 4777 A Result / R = 0.9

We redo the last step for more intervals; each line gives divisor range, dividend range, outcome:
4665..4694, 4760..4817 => 1.13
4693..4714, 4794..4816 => 1.11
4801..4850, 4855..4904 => 0.91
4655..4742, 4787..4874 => 1.05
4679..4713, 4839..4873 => 1.01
